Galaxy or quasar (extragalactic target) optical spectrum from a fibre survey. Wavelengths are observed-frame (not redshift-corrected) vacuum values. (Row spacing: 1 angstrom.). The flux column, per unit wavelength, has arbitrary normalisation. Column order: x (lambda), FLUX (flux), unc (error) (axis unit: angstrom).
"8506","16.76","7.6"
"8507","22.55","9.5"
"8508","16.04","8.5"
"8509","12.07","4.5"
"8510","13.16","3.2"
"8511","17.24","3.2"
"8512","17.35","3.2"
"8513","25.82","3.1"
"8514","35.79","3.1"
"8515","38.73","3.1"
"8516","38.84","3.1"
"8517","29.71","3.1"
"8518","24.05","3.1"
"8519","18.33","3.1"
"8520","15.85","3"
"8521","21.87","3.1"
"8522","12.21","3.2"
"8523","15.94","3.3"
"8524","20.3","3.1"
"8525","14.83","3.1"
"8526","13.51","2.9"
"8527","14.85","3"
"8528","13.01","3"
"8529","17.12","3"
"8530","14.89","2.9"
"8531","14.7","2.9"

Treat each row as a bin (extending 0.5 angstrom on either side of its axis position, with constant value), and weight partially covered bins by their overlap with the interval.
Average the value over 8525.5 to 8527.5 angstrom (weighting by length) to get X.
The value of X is 14.2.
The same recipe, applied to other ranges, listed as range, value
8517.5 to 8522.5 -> 18.5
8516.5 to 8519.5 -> 24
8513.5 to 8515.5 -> 37.3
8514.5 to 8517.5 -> 35.8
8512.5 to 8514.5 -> 30.8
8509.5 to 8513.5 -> 18.4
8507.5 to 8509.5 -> 14.1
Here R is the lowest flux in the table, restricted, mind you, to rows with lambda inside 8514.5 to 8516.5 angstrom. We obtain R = 38.73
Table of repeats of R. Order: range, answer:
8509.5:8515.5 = 13.16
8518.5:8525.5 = 12.21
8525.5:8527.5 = 13.51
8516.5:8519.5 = 18.33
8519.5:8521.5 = 15.85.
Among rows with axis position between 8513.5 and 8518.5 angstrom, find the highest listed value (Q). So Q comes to 38.84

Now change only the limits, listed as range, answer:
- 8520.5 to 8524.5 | 21.87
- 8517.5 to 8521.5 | 24.05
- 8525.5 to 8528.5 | 14.85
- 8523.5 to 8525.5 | 20.3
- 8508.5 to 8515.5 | 38.73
